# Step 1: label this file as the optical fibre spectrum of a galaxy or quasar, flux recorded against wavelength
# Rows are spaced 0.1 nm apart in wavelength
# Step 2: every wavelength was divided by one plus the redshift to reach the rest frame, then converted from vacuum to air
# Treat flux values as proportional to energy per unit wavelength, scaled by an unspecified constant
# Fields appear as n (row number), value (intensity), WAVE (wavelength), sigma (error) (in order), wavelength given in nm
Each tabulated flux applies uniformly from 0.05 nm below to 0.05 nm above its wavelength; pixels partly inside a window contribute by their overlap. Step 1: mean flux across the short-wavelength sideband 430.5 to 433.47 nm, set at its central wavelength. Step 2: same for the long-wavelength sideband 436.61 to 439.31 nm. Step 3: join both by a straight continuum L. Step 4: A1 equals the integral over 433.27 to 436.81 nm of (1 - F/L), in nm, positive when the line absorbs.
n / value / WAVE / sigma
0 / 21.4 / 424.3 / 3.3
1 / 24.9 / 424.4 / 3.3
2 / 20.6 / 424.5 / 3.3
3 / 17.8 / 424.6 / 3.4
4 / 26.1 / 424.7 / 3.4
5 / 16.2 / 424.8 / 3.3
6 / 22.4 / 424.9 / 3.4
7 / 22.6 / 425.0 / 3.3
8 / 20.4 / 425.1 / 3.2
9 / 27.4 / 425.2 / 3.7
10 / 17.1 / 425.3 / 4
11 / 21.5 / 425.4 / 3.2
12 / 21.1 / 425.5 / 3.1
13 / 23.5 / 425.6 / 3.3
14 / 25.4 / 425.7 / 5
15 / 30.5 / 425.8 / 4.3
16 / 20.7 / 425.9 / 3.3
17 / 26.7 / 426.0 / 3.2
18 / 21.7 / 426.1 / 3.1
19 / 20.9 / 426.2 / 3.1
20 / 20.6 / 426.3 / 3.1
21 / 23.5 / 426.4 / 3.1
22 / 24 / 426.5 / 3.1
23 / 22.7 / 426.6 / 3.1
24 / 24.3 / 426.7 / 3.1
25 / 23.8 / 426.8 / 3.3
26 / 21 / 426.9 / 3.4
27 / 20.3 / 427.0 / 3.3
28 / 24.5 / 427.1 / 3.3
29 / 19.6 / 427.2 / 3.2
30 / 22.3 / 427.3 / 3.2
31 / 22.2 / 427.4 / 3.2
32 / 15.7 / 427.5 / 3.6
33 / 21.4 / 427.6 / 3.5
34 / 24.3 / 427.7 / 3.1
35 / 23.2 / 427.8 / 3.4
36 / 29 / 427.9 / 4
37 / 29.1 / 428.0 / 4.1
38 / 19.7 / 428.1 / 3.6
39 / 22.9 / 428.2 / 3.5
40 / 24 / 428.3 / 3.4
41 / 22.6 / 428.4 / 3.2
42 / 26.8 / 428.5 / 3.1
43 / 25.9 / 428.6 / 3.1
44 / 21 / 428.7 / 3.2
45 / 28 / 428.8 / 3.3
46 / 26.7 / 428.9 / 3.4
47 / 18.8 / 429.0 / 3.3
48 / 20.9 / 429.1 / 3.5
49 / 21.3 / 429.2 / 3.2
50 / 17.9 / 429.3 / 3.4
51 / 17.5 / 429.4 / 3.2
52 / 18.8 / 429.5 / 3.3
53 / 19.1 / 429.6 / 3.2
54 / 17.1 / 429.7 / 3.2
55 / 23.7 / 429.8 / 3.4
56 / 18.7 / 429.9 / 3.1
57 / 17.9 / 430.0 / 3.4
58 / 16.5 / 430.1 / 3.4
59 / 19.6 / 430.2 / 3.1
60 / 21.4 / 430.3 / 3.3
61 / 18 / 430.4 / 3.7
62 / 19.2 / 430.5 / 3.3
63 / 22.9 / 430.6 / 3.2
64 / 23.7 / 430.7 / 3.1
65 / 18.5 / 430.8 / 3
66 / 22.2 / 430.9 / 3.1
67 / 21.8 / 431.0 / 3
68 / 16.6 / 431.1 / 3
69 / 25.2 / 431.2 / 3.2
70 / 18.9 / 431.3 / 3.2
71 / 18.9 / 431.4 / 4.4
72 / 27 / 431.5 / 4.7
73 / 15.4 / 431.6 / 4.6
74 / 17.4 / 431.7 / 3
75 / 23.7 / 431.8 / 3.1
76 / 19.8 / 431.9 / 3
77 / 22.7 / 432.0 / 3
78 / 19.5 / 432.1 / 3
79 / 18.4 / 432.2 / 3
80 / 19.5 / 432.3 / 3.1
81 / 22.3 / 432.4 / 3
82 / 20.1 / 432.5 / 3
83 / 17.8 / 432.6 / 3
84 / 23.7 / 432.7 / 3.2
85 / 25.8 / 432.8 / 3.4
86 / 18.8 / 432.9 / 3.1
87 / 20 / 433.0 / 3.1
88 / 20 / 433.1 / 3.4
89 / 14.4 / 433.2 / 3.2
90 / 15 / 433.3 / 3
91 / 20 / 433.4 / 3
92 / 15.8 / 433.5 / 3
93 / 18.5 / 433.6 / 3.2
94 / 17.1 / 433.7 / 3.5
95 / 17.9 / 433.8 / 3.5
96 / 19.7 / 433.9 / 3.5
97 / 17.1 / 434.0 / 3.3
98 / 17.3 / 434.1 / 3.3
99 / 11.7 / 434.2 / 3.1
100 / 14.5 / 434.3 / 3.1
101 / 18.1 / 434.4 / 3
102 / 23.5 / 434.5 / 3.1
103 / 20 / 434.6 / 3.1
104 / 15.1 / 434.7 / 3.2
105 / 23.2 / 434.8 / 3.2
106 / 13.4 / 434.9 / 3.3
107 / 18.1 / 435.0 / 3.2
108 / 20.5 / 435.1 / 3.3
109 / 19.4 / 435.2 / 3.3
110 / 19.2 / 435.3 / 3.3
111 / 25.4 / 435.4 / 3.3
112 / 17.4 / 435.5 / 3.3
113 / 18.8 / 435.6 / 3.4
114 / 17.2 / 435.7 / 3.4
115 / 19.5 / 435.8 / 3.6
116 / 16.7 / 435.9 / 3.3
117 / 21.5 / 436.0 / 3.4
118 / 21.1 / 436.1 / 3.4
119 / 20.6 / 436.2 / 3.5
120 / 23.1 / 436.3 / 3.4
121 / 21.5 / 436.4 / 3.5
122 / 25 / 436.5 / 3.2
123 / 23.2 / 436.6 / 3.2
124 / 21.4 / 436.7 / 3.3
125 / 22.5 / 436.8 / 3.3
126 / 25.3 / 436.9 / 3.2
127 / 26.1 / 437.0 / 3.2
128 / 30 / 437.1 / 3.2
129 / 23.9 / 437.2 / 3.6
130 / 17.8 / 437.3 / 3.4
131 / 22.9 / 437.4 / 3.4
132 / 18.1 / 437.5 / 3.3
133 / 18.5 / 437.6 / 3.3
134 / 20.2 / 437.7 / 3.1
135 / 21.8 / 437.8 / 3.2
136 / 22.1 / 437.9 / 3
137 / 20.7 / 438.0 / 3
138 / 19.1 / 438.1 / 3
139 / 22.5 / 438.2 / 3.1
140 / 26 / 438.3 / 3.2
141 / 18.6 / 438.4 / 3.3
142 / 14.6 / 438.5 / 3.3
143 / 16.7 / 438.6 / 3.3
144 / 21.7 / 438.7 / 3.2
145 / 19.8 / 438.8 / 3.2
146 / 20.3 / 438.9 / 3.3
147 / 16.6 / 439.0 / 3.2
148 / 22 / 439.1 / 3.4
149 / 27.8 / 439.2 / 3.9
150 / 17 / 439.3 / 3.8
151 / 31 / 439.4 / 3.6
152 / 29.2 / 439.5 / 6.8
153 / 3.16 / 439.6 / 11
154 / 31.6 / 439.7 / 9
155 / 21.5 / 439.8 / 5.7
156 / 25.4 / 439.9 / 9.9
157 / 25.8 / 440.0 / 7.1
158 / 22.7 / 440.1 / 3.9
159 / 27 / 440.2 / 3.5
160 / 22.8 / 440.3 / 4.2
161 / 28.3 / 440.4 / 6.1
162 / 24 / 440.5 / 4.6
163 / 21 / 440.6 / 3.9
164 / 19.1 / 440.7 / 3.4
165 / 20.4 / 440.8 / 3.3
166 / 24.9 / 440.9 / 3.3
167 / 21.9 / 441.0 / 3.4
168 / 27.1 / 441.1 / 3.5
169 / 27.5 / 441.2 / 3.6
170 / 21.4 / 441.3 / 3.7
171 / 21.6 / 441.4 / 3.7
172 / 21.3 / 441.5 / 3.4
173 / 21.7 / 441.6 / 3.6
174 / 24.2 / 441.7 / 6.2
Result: 0.29 nm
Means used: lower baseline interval 20.3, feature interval 19.2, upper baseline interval 21.4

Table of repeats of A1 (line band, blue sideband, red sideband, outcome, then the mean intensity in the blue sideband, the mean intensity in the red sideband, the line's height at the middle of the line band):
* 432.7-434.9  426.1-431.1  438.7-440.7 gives 0.39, 21.7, 22.9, 22.2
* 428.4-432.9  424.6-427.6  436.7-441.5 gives 0.30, 22.3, 22.3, 22.3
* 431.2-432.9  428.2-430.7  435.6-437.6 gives 0.05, 21.1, 21.8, 21.4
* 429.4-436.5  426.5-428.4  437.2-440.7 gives 0.89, 22.8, 21.7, 22.3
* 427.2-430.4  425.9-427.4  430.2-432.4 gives -0.01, 22.5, 20.5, 21.6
